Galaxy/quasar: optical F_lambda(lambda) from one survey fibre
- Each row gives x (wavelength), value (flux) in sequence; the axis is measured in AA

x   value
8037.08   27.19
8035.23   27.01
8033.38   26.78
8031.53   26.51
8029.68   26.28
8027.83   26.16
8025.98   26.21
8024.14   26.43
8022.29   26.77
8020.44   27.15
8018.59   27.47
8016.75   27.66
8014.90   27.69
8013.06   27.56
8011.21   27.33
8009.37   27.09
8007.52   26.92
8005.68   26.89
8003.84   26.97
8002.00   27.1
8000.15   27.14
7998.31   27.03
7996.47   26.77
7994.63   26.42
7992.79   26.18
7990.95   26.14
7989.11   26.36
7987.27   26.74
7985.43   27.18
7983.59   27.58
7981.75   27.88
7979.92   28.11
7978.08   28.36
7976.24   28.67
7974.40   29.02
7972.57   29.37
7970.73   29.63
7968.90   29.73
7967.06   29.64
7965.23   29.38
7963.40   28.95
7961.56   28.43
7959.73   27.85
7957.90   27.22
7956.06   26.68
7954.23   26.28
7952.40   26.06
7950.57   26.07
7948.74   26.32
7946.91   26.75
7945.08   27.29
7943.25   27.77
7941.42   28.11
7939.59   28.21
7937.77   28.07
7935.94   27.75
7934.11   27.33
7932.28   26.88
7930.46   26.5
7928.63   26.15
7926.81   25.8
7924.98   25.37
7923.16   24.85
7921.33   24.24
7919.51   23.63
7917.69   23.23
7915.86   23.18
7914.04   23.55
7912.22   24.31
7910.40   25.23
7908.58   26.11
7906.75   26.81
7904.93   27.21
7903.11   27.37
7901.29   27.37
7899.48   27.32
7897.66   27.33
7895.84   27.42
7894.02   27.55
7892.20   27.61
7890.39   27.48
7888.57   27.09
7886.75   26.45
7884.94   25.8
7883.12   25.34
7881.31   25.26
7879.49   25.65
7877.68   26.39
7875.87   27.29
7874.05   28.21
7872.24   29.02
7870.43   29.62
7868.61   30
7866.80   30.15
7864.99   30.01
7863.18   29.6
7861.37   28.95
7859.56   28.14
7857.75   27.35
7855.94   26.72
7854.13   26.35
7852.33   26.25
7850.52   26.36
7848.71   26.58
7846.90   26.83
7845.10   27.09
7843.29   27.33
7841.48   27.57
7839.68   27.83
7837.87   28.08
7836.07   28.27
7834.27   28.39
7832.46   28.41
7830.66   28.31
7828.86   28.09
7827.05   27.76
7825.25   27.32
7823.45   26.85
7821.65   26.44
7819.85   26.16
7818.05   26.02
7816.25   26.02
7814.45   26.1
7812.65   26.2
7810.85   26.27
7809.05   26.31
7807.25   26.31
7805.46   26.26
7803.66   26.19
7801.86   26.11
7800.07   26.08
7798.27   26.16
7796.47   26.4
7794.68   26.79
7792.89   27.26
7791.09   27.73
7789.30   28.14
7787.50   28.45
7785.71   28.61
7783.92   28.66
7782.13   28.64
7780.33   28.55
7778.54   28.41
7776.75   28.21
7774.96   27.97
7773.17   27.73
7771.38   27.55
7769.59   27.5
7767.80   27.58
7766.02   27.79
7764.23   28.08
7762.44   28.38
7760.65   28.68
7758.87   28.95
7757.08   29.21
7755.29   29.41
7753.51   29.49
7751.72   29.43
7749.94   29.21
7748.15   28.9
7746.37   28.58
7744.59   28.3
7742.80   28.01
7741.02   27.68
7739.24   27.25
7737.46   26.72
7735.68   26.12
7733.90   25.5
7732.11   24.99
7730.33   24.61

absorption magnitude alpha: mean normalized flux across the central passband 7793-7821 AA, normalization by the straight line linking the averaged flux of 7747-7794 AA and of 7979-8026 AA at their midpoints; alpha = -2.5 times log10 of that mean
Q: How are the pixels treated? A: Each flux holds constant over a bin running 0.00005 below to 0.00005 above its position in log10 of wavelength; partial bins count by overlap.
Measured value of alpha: 0.08 mag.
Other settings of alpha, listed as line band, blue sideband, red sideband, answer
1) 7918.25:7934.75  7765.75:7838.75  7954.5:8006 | 0.08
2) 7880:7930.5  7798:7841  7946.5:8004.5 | 0.06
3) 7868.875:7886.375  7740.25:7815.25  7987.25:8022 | 0.01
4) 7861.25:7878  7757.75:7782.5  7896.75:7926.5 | -0.11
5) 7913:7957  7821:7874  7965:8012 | 0.07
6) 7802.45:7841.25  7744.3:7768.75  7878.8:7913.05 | 0.03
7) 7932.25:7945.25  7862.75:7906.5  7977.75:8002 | -0.02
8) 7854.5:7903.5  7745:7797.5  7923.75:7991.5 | 0.01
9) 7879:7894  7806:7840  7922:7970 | 0.03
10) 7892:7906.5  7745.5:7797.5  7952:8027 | 0.02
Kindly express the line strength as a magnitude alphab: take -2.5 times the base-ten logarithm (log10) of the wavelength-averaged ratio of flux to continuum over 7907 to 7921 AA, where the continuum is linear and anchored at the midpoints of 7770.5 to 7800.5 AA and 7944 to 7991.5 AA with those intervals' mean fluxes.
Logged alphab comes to 0.14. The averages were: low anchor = 27.7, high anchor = 27.8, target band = 24.3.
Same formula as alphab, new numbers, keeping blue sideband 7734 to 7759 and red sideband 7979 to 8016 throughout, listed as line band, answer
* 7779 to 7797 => 0.00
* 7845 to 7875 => -0.01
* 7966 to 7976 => -0.09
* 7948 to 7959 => 0.03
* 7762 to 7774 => 0.01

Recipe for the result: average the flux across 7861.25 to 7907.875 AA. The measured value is 27.6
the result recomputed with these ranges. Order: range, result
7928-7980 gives 27.8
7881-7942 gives 26.2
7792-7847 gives 26.9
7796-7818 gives 26.2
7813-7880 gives 27.6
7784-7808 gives 27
